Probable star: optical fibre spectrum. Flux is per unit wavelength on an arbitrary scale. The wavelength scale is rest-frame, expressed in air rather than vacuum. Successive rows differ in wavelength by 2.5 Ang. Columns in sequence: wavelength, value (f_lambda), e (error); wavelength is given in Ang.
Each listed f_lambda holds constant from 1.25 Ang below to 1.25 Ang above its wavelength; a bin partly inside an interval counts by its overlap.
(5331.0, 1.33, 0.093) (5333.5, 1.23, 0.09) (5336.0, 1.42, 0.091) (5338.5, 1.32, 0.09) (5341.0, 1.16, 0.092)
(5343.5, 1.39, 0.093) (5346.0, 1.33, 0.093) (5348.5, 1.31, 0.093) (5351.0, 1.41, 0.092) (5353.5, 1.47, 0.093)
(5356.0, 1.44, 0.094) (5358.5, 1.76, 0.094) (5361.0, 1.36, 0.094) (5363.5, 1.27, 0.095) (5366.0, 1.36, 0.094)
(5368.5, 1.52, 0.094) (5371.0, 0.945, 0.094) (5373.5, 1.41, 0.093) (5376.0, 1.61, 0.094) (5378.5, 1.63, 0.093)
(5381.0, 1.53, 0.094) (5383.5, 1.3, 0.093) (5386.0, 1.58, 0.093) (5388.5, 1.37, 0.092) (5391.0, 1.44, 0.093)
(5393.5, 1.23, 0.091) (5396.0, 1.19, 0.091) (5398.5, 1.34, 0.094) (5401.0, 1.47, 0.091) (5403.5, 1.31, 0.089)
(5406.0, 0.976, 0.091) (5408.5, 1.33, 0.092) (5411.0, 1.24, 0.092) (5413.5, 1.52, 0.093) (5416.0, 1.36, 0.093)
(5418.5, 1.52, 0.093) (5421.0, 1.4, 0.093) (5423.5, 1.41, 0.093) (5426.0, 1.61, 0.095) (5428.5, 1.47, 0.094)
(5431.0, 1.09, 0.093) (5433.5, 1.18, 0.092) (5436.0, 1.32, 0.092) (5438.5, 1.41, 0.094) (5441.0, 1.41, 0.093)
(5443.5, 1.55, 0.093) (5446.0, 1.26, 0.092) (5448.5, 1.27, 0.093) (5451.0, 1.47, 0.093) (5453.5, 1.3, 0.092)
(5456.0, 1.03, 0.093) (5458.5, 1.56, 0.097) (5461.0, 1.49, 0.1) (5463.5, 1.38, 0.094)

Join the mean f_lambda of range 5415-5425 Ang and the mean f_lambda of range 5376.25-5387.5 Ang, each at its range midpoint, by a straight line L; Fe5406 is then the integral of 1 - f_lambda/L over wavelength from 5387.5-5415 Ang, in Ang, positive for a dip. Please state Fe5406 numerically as 3.01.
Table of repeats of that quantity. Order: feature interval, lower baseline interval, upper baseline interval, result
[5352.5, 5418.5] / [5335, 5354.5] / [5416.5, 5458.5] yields -1.5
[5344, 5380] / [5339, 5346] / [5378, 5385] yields -0.9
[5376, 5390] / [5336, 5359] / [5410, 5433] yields -1.0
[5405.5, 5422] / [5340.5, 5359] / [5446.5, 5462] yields 0.2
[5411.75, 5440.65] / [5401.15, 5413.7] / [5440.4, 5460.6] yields -1.7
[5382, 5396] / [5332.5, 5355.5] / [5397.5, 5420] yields -0.3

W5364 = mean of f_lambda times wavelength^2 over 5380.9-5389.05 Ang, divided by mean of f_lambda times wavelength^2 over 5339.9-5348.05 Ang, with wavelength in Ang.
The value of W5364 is 1.1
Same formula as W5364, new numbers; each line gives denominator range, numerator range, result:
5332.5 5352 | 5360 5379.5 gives 1.06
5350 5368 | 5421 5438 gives 0.96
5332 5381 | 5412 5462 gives 1.02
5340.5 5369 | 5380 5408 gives 0.97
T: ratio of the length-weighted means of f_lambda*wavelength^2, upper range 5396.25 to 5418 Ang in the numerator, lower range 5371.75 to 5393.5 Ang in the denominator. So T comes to 0.91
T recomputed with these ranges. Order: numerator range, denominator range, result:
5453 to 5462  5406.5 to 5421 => 1.00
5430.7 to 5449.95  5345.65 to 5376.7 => 0.98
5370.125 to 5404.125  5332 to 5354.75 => 1.06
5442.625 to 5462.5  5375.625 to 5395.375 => 0.97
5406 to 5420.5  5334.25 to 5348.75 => 1.06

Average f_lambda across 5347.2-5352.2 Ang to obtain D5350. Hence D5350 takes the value 1.36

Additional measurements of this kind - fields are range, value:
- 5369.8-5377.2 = 1.32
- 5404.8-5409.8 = 1.16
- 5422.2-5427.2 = 1.51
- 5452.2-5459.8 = 1.3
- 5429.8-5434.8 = 1.14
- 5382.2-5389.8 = 1.42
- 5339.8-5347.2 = 1.29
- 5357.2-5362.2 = 1.56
